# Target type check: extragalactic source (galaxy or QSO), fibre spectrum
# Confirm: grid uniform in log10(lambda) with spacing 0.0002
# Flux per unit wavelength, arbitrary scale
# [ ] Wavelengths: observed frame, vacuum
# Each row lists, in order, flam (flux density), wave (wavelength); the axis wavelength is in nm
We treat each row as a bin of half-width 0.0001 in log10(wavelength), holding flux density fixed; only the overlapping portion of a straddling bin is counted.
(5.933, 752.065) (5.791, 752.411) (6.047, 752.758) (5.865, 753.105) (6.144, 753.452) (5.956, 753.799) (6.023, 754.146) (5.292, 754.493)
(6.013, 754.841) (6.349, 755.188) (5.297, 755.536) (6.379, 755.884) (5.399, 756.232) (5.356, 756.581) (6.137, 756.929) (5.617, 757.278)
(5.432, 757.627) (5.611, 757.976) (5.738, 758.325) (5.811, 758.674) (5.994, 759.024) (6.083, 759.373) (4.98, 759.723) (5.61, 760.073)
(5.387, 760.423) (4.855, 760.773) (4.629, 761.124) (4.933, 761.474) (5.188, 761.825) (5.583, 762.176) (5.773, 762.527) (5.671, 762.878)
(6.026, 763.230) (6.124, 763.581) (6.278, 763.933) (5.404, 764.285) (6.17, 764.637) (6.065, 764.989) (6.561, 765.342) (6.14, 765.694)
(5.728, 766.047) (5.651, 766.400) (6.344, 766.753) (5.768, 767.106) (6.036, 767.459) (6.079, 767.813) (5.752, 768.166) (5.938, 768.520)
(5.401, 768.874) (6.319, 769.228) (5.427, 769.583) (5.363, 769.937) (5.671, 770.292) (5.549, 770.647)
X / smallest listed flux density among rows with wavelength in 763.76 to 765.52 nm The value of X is 5.404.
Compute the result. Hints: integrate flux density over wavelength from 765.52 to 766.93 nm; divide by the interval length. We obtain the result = 5.96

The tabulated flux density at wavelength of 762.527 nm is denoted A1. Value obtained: 5.773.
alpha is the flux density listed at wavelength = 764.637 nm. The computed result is 6.17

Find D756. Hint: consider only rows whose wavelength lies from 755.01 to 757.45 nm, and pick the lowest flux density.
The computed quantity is 5.297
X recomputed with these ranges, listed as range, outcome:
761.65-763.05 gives 5.188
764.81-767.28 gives 5.651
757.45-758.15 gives 5.432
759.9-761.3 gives 4.629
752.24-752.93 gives 5.791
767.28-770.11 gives 5.363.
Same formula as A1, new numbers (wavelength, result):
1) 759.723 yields 4.98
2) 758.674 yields 5.811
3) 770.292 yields 5.671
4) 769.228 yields 6.319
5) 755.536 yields 5.297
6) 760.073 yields 5.61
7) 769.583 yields 5.427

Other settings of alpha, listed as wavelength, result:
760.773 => 4.855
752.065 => 5.933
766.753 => 6.344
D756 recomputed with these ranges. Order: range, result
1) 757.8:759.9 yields 4.98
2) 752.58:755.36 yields 5.292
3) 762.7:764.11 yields 5.671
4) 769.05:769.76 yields 5.427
